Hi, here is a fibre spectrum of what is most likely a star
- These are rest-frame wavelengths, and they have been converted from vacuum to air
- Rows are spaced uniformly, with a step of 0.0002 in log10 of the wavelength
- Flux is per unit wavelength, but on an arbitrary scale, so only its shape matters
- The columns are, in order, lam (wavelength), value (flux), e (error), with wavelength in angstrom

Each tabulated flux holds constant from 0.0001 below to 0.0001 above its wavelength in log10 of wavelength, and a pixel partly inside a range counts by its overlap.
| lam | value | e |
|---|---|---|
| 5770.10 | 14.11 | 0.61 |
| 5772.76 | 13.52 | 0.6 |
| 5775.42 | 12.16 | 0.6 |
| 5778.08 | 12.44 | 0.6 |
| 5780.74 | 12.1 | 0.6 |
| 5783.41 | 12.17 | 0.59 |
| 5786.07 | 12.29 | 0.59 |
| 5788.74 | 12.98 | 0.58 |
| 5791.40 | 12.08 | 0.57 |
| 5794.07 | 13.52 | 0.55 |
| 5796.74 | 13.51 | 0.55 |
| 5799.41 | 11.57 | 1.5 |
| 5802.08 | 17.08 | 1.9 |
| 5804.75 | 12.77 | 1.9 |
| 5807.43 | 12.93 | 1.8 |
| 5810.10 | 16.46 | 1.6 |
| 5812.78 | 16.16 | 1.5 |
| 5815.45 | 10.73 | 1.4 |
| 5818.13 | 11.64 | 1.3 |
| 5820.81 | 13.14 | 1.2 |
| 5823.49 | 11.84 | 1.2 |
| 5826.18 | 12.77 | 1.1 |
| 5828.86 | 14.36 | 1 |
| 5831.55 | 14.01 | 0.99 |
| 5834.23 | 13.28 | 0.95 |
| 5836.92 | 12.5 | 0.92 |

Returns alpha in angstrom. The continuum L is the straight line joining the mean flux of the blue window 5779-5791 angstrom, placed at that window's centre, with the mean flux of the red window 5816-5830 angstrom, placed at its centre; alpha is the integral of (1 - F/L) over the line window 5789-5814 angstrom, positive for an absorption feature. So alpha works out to -3.0 angstrom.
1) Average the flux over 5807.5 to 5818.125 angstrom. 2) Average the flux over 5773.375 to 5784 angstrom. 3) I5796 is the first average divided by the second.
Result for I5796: 1.1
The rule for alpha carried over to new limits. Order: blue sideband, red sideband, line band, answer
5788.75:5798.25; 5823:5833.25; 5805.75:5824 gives -0.15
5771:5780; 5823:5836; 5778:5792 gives 0.53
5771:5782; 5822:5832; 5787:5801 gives 0.01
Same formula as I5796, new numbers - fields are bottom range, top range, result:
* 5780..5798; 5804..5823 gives 1.05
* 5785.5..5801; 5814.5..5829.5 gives 0.97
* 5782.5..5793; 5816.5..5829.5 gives 1.02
